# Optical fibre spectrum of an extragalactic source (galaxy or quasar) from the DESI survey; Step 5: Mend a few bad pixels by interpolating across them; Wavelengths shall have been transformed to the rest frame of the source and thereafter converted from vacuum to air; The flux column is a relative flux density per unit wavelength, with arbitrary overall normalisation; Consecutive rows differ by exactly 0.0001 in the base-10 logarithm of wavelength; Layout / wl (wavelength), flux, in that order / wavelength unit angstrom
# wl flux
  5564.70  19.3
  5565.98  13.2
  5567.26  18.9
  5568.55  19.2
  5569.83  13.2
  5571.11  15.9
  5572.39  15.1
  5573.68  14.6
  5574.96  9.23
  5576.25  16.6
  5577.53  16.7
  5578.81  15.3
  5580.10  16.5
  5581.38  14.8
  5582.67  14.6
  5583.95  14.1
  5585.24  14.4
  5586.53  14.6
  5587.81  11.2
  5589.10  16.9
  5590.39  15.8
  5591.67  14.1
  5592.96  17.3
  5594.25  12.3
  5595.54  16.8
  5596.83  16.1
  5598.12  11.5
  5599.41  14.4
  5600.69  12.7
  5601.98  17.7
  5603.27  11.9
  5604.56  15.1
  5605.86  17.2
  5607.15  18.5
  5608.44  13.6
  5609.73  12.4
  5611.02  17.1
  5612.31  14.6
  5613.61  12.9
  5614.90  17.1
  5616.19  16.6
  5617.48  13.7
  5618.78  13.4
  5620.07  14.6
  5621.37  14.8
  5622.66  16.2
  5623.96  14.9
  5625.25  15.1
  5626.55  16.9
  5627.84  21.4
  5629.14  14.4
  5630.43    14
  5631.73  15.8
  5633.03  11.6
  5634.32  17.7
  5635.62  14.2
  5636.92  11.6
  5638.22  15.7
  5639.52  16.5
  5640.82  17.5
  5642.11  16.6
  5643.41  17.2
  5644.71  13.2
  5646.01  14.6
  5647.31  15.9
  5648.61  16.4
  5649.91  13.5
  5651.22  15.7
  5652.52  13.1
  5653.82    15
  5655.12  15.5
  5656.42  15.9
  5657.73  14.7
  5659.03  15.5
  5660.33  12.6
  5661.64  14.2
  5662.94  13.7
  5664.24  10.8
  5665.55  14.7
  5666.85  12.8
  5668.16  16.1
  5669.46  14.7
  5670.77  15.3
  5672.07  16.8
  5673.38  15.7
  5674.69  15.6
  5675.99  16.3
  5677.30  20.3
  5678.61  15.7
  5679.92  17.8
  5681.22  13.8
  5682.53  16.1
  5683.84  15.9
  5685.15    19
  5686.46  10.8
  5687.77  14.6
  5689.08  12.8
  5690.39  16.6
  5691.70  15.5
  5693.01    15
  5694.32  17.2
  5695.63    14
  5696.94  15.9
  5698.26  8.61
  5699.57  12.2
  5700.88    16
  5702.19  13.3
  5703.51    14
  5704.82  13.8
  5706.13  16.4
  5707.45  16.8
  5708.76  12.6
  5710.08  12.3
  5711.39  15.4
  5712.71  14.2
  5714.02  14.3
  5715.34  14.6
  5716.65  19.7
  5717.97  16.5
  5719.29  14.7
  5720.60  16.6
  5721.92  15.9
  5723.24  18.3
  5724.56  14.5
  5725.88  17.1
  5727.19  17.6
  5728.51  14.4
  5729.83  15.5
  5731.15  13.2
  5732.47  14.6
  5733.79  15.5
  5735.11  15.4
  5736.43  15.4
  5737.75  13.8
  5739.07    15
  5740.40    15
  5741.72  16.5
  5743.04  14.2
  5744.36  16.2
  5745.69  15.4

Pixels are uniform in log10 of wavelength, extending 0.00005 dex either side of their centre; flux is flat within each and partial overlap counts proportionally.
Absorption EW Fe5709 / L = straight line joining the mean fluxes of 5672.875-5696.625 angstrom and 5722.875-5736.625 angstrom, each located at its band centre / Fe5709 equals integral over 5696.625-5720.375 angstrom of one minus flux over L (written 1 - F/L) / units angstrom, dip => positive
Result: 1.6 angstrom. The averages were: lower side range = 15.7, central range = 14.5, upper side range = 15.5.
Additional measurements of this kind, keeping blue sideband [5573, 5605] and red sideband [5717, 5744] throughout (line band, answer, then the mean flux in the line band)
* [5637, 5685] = -0.7 angstrom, 15.3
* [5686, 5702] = 1.2 angstrom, 14.1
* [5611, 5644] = -1.3 angstrom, 15.4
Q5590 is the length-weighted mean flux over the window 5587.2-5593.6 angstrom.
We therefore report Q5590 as 15.1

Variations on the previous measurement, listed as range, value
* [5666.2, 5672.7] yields 15.1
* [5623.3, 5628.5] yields 17.1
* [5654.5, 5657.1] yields 15.7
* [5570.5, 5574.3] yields 15.2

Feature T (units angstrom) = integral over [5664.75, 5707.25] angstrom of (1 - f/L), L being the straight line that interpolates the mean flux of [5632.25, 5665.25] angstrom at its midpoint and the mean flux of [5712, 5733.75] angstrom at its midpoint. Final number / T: 0.4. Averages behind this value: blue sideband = 14.8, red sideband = 15.7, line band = 15.1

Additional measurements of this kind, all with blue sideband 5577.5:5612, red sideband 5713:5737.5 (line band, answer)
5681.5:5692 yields 0.3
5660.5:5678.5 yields 0.3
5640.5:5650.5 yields -0.2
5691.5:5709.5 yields 1.4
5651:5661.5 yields 0.4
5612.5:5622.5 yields 0.2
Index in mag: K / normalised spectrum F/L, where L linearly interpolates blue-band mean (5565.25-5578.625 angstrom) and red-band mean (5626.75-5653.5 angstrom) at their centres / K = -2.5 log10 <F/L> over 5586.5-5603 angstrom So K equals 0.05 mag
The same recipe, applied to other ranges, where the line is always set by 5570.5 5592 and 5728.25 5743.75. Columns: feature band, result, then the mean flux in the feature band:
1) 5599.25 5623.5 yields -0.02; 15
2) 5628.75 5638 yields 0.04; 14.3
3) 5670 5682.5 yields -0.10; 16.3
